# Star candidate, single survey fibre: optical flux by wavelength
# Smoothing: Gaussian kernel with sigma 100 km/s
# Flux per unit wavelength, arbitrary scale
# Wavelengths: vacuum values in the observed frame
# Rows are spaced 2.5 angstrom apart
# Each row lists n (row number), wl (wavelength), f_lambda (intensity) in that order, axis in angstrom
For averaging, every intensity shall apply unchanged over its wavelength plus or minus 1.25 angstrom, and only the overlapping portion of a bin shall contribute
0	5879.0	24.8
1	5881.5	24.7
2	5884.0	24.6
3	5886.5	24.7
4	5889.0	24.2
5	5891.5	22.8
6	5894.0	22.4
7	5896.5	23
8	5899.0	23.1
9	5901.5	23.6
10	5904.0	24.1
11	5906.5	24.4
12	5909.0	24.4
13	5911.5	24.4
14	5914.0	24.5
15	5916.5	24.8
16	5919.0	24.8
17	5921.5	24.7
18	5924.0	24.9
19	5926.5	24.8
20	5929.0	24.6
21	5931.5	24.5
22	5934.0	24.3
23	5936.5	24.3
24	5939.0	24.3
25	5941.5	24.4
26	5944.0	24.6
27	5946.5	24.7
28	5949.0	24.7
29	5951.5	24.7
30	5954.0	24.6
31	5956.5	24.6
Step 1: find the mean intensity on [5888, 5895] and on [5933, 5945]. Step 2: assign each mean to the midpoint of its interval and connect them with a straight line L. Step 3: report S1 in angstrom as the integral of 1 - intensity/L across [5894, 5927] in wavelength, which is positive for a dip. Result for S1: -0.8 angstrom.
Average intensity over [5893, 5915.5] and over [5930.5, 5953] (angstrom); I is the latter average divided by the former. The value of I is 1.03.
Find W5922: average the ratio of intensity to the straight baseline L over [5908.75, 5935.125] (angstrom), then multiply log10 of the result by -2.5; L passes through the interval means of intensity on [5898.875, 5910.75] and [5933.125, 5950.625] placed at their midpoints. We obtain -0.02 mag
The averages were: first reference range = 24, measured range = 24.6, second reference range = 24.5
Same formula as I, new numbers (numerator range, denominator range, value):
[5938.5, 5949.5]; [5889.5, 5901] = 1.07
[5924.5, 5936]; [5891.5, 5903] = 1.07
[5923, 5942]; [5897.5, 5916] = 1.02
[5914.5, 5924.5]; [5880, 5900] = 1.04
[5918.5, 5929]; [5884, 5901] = 1.06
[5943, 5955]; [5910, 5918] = 1.00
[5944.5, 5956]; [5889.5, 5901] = 1.07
